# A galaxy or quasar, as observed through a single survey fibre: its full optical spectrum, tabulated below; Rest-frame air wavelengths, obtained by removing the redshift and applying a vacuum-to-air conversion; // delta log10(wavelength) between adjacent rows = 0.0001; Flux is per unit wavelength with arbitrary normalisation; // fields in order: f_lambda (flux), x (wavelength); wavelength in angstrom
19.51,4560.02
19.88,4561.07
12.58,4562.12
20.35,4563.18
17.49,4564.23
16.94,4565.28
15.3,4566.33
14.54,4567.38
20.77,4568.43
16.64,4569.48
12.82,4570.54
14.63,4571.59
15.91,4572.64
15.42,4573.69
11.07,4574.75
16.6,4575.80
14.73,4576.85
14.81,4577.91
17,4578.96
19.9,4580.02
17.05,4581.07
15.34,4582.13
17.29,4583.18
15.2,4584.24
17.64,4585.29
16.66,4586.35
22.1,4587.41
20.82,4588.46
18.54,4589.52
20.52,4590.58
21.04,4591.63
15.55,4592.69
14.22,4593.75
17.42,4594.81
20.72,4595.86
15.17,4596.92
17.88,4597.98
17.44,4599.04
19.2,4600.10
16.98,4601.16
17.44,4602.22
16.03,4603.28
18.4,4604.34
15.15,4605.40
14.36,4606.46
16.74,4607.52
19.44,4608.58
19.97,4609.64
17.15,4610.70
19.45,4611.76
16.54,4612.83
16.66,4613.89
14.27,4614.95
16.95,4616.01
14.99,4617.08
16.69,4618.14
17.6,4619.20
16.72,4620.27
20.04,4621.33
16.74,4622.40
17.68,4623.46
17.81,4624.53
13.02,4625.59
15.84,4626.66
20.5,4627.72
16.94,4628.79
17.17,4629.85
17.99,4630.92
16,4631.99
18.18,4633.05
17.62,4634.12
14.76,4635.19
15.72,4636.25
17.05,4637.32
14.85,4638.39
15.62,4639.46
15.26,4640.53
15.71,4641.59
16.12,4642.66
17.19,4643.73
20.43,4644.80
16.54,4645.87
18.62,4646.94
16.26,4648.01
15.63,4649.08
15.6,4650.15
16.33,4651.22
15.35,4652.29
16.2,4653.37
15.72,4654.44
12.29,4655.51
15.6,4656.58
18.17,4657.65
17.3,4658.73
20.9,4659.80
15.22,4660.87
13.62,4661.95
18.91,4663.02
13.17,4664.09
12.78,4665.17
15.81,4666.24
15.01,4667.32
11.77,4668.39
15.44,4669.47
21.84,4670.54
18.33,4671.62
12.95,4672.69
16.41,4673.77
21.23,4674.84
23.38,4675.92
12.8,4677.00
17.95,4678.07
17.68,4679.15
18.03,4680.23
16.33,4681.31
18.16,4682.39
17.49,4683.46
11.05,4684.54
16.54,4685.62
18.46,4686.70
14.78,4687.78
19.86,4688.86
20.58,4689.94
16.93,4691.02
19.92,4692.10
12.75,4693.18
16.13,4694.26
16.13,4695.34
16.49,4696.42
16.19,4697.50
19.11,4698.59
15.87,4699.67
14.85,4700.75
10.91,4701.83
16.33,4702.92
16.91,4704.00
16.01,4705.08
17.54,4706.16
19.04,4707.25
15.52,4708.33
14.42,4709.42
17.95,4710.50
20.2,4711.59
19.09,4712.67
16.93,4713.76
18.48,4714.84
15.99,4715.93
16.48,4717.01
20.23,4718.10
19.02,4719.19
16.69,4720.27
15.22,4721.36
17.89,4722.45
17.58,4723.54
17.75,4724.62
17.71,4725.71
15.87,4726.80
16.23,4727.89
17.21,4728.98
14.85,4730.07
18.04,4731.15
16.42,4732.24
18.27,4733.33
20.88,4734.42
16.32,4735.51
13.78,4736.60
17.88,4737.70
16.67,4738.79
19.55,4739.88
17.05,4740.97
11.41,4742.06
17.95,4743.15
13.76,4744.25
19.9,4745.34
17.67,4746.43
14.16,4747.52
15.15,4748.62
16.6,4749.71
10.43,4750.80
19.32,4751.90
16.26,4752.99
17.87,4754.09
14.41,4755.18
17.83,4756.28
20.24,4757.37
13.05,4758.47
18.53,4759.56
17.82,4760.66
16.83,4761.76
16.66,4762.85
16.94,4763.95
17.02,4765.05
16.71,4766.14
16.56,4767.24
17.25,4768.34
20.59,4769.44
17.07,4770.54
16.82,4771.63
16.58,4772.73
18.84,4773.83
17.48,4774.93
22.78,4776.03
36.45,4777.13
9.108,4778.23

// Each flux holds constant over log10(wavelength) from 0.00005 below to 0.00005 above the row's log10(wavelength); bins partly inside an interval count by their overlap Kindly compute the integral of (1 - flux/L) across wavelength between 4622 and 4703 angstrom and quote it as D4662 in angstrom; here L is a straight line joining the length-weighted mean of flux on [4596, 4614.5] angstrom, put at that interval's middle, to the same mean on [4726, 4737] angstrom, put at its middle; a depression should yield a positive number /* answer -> 2.8 angstrom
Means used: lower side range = 17.4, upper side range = 16.9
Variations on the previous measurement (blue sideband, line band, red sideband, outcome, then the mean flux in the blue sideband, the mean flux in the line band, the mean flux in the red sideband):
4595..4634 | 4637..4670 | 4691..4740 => 2.3 angstrom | 17.2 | 15.9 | 16.9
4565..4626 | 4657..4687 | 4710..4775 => 0.6 angstrom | 17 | 16.7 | 17.1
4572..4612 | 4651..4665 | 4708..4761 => 0.9 angstrom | 17.3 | 16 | 16.9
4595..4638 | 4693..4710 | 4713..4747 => 1.1 angstrom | 17.1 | 16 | 17.1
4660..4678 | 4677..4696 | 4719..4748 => -0.5 angstrom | 16.3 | 16.9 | 16.9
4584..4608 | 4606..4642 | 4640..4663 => 0.4 angstrom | 17.6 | 16.8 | 16.4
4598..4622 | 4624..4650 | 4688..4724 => 0.7 angstrom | 17.2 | 16.7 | 17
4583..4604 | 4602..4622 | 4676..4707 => 0.7 angstrom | 17.9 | 17.1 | 16.6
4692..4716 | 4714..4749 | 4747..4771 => -0.6 angstrom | 16.6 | 16.9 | 16.7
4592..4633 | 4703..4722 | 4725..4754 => -0.8 angstrom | 17.1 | 17.4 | 16.5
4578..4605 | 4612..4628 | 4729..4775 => 0.7 angstrom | 17.8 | 16.8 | 16.8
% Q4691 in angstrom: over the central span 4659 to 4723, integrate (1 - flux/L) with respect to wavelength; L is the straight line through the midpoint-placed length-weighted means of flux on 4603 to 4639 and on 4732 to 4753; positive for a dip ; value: -0.58 angstrom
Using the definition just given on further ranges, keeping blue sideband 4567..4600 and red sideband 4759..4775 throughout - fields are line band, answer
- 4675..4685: 0.0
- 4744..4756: 0.9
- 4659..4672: 0.9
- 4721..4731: 0.3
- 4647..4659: 0.9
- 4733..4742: 0.1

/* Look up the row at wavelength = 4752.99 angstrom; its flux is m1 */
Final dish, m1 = 16.26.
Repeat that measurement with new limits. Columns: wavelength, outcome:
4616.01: 16.95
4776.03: 22.78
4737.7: 17.88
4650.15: 15.6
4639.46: 15.62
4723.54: 17.58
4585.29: 17.64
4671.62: 18.33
